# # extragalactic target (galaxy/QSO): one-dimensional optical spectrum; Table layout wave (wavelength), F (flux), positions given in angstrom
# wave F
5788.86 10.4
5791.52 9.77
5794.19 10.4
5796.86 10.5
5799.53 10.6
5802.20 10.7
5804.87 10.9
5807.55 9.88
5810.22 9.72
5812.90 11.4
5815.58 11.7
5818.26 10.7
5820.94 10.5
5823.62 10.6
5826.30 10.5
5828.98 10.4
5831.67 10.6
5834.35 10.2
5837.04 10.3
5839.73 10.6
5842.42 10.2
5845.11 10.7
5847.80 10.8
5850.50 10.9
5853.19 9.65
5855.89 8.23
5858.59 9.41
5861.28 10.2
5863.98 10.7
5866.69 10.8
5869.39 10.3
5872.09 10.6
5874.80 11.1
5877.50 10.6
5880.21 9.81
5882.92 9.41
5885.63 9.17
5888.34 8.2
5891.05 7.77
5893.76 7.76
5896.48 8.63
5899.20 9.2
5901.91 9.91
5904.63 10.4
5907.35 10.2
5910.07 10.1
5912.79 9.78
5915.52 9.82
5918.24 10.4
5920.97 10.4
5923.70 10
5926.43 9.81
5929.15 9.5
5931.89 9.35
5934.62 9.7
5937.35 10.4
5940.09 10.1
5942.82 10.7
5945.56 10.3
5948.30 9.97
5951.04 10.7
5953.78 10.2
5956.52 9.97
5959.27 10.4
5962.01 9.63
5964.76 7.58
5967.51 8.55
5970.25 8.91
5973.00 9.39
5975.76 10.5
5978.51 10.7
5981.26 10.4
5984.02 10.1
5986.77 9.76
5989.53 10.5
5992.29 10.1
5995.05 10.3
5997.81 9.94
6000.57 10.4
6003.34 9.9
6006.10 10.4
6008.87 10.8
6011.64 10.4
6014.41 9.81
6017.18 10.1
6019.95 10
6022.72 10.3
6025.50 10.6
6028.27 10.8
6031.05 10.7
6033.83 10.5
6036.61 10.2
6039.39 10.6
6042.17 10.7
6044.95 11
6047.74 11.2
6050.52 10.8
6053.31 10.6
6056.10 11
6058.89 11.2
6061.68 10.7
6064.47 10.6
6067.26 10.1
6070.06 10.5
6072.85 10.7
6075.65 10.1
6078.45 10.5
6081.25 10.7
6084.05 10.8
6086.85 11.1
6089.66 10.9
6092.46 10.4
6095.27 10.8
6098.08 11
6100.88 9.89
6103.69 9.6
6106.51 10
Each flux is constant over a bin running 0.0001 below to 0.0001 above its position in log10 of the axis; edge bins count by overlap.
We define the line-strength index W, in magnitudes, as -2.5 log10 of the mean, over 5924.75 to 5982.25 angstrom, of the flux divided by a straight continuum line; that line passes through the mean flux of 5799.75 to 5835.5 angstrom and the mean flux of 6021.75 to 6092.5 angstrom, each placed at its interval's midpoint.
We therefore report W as 0.08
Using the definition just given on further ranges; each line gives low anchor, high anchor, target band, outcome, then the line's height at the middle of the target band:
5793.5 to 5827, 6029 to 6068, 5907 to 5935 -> 0.08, 10.7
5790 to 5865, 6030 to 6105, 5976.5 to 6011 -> 0.03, 10.6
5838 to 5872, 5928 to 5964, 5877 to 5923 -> 0.07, 10.1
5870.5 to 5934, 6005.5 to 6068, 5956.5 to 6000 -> 0.04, 10.2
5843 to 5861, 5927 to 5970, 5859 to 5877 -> -0.07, 9.94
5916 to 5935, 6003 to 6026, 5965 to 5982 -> 0.06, 10.1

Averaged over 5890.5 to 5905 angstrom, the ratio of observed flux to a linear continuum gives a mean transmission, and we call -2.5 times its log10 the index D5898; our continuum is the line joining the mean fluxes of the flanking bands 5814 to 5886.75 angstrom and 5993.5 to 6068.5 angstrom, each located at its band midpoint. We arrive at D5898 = 0.17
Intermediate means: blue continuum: 10.3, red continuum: 10.5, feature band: 8.91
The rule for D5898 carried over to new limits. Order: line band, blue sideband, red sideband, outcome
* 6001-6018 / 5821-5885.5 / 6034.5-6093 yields 0.035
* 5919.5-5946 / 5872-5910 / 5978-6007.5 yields -0.027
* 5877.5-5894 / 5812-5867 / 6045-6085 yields 0.176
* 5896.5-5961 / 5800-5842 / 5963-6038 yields 0.025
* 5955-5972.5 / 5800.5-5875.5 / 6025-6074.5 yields 0.153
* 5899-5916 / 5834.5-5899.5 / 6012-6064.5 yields 0.003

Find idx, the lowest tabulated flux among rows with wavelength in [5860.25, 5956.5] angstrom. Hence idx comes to 7.76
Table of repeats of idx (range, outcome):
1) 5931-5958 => 9.35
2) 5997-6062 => 9.81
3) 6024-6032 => 10.6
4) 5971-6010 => 9.39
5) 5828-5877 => 8.23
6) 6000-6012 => 9.9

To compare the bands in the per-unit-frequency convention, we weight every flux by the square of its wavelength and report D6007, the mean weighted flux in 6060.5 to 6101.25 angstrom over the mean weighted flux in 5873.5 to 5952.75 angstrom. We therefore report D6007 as 1.15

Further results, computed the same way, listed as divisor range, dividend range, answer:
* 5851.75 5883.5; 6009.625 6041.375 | 1.09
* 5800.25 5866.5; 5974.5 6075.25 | 1.07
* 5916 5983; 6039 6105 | 1.12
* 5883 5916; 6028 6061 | 1.22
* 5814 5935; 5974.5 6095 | 1.11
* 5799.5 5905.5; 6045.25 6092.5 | 1.14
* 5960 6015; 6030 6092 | 1.10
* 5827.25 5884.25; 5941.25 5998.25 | 1.01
